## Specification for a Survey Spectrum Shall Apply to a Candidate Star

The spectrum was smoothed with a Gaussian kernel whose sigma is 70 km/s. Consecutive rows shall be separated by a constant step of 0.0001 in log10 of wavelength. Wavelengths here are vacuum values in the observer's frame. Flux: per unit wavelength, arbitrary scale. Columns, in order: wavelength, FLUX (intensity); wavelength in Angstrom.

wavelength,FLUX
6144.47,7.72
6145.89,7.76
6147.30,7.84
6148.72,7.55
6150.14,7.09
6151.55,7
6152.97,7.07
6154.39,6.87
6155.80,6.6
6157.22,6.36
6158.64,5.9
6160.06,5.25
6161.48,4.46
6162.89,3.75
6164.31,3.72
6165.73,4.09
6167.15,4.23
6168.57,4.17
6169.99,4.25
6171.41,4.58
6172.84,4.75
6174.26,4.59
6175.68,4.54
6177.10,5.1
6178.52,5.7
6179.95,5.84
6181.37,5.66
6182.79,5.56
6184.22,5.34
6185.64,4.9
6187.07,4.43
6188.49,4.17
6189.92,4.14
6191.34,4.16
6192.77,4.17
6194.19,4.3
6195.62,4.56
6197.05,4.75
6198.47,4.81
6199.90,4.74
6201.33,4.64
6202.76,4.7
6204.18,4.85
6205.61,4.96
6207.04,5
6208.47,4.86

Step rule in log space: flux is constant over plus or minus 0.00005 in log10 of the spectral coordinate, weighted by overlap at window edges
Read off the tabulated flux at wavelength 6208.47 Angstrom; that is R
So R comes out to 4.86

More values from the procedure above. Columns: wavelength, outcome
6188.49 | 4.17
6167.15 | 4.23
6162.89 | 3.75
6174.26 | 4.59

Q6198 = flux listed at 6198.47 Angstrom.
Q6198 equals 4.81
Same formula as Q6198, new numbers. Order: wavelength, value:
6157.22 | 6.36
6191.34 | 4.16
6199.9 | 4.74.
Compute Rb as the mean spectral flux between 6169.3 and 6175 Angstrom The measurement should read 4.54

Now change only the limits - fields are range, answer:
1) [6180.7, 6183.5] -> 5.62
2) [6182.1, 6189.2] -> 4.88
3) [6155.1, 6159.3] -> 6.28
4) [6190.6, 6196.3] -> 4.3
